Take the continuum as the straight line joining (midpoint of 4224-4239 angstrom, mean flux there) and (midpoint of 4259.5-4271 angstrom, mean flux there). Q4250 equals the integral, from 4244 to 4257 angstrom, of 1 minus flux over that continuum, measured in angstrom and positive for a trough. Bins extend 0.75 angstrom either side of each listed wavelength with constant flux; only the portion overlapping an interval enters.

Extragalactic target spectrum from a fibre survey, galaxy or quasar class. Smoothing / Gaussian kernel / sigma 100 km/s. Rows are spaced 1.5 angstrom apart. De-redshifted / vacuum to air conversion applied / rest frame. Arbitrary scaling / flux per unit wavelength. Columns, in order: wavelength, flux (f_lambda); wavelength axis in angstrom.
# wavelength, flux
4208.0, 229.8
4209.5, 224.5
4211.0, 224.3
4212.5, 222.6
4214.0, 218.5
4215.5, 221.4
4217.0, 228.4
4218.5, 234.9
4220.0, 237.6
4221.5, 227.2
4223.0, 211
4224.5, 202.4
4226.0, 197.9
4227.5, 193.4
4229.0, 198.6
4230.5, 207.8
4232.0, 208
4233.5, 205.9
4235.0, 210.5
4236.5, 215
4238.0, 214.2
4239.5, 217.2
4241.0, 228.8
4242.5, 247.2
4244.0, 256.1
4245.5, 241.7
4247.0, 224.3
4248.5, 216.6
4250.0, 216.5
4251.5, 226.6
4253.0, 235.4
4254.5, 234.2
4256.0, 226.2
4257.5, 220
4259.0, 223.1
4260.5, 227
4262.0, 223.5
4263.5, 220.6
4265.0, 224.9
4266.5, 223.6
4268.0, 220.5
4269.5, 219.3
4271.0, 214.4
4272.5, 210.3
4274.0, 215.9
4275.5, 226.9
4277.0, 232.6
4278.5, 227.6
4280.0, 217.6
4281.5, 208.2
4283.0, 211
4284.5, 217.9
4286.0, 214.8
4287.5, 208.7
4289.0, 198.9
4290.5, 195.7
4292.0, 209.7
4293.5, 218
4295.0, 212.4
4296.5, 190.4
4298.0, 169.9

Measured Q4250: -0.9 angstrom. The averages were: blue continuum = 206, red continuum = 222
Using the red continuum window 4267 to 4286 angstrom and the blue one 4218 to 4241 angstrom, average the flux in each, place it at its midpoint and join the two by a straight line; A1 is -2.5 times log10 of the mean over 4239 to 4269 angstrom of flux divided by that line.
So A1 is -0.06 mag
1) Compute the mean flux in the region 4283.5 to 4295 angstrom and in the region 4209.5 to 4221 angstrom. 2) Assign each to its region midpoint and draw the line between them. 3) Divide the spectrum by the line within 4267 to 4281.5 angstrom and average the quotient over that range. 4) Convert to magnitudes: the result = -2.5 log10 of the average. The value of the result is -0.04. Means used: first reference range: 227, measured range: 220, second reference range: 209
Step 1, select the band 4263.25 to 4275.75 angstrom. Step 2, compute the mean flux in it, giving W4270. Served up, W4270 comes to 219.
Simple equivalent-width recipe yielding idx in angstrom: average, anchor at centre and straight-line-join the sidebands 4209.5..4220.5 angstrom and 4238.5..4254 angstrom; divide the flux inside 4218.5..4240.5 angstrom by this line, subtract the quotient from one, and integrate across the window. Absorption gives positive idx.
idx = 1.63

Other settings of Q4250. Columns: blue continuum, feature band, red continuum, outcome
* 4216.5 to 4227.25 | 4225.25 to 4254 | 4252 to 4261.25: 0.5 angstrom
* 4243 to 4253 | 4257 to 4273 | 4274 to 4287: 0.3 angstrom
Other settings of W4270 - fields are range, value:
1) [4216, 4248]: 219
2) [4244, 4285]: 223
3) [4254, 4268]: 224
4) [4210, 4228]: 219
